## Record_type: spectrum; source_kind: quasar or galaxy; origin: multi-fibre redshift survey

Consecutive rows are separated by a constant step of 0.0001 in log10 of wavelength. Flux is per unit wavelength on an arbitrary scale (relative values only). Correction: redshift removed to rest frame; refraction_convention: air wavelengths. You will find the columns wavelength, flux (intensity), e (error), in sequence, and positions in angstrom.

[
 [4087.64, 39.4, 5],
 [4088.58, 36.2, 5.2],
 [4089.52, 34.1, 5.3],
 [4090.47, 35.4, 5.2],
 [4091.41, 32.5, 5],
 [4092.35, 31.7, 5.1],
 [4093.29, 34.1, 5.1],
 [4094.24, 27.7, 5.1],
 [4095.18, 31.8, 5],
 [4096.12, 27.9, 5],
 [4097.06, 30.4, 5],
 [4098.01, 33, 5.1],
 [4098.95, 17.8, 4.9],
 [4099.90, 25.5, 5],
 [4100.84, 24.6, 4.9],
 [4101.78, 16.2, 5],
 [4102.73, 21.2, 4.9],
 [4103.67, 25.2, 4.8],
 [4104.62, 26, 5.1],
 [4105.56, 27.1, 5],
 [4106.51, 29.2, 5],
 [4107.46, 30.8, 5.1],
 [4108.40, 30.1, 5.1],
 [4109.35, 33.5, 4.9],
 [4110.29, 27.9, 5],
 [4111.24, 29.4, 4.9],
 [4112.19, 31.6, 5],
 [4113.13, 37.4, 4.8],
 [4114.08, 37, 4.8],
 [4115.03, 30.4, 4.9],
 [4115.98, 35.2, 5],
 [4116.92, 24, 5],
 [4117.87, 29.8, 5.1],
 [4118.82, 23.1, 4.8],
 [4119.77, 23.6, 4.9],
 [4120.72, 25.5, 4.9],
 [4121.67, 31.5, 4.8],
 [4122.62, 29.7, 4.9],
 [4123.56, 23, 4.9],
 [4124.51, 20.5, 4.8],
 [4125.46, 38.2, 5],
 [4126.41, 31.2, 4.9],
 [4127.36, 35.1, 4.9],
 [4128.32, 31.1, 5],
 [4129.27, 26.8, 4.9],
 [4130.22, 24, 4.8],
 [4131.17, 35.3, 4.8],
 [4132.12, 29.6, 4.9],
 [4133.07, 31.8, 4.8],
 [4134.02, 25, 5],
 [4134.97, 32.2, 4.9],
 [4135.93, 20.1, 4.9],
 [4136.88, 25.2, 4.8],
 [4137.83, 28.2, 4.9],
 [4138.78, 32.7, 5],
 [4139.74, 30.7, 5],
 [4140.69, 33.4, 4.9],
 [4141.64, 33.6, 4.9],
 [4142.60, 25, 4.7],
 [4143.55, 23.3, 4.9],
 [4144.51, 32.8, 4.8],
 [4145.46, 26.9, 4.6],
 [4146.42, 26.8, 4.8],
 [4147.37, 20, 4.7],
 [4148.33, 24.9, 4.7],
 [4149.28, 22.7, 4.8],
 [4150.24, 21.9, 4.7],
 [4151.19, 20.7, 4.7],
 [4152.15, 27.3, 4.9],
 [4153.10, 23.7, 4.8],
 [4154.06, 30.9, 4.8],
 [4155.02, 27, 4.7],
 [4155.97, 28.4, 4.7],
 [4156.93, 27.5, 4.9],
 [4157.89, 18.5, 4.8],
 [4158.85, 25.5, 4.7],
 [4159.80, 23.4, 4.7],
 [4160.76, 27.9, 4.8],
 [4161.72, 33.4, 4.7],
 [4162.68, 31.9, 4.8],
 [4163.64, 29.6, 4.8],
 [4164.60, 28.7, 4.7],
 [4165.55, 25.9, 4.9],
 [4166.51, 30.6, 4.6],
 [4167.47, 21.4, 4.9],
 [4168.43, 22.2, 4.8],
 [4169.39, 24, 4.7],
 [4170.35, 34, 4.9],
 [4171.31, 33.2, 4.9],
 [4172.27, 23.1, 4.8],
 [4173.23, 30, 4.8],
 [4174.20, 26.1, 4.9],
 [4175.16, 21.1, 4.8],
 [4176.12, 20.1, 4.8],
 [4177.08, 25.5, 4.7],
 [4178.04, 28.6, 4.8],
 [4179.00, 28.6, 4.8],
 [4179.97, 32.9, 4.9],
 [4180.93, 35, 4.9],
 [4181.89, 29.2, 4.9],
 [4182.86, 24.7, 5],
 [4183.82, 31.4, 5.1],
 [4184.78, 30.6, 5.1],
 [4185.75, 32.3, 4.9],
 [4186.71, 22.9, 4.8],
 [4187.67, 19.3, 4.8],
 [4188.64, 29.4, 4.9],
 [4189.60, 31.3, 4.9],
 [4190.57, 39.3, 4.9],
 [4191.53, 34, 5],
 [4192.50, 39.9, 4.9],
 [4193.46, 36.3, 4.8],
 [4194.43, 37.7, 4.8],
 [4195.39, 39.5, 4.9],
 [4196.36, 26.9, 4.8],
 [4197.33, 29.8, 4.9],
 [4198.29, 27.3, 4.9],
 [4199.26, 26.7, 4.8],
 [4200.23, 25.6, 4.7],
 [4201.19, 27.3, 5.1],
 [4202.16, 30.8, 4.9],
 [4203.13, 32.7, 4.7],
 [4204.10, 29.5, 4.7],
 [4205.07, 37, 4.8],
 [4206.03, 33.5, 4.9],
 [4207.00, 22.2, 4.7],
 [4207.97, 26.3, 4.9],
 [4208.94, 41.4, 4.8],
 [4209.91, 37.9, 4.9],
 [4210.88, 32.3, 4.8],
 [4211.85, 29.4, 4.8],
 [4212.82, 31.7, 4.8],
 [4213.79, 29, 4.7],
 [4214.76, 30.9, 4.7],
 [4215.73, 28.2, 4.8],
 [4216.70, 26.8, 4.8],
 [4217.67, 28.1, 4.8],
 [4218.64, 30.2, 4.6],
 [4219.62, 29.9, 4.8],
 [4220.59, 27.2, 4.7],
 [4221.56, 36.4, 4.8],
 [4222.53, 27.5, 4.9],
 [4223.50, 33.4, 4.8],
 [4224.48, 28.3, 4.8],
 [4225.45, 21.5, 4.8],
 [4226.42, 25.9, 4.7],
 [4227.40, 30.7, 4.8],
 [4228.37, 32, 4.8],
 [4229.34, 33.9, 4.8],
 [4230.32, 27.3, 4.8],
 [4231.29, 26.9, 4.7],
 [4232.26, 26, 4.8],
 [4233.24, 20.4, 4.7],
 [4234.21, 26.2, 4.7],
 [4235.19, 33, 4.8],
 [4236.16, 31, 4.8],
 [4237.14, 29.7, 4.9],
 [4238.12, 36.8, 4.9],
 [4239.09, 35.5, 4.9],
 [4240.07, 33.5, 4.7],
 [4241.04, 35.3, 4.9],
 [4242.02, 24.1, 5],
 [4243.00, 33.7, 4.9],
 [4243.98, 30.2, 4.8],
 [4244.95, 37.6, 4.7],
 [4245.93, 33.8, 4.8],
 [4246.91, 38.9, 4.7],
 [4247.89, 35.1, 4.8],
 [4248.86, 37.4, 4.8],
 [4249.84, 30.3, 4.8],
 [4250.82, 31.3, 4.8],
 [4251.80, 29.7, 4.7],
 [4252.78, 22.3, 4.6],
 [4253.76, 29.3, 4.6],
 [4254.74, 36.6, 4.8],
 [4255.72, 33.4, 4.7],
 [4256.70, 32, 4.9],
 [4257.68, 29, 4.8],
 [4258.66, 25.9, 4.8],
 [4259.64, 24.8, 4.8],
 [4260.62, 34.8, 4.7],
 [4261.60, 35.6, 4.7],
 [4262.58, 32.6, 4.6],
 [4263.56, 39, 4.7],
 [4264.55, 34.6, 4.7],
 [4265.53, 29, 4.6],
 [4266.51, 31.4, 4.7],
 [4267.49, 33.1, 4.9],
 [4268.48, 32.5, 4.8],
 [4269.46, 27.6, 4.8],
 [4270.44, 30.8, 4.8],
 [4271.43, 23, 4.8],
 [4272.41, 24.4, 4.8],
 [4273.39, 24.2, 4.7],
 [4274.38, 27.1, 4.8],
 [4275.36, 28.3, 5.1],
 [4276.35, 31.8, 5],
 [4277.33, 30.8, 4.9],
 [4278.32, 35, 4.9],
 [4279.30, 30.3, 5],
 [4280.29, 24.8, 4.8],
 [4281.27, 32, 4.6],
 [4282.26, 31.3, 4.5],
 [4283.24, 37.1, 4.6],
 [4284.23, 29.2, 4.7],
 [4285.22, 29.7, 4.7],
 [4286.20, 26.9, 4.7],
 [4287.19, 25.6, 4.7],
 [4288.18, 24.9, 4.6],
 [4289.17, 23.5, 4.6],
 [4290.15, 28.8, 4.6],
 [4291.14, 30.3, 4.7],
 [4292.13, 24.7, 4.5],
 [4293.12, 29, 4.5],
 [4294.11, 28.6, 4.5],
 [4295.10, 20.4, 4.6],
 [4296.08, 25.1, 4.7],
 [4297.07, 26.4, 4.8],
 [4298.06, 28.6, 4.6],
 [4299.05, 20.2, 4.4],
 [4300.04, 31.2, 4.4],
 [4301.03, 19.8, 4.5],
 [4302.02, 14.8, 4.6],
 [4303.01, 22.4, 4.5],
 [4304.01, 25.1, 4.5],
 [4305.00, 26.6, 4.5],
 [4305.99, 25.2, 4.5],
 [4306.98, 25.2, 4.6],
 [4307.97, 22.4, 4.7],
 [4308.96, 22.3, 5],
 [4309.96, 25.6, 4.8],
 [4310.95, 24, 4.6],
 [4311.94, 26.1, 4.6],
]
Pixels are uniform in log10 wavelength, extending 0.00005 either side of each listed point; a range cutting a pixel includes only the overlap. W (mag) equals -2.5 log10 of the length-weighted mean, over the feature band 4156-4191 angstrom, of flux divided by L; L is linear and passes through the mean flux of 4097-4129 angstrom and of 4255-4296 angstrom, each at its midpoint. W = 0.040 mag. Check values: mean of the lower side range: 28.4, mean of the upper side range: 29.5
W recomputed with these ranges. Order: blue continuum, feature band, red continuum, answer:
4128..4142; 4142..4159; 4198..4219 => 0.17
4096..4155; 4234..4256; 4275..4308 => -0.19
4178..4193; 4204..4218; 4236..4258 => 0.01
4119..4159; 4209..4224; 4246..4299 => -0.08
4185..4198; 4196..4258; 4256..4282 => 0.02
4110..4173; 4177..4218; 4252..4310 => -0.10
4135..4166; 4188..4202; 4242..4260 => -0.11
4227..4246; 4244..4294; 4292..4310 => -0.11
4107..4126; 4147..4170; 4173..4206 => 0.16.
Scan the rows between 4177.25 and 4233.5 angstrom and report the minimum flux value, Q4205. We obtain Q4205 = 19.3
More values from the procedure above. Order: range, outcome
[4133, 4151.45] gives 20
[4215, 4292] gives 20.4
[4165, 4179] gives 20.1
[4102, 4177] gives 18.5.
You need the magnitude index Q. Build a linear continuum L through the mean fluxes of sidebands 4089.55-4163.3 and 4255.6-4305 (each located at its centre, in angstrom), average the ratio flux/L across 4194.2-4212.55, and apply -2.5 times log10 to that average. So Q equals -0.11 mag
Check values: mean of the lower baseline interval 28.2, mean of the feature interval 31.2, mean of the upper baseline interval 28.4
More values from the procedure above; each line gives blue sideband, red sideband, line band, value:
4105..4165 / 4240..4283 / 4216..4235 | 0.070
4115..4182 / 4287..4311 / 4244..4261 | -0.233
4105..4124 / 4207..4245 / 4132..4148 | 0.062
